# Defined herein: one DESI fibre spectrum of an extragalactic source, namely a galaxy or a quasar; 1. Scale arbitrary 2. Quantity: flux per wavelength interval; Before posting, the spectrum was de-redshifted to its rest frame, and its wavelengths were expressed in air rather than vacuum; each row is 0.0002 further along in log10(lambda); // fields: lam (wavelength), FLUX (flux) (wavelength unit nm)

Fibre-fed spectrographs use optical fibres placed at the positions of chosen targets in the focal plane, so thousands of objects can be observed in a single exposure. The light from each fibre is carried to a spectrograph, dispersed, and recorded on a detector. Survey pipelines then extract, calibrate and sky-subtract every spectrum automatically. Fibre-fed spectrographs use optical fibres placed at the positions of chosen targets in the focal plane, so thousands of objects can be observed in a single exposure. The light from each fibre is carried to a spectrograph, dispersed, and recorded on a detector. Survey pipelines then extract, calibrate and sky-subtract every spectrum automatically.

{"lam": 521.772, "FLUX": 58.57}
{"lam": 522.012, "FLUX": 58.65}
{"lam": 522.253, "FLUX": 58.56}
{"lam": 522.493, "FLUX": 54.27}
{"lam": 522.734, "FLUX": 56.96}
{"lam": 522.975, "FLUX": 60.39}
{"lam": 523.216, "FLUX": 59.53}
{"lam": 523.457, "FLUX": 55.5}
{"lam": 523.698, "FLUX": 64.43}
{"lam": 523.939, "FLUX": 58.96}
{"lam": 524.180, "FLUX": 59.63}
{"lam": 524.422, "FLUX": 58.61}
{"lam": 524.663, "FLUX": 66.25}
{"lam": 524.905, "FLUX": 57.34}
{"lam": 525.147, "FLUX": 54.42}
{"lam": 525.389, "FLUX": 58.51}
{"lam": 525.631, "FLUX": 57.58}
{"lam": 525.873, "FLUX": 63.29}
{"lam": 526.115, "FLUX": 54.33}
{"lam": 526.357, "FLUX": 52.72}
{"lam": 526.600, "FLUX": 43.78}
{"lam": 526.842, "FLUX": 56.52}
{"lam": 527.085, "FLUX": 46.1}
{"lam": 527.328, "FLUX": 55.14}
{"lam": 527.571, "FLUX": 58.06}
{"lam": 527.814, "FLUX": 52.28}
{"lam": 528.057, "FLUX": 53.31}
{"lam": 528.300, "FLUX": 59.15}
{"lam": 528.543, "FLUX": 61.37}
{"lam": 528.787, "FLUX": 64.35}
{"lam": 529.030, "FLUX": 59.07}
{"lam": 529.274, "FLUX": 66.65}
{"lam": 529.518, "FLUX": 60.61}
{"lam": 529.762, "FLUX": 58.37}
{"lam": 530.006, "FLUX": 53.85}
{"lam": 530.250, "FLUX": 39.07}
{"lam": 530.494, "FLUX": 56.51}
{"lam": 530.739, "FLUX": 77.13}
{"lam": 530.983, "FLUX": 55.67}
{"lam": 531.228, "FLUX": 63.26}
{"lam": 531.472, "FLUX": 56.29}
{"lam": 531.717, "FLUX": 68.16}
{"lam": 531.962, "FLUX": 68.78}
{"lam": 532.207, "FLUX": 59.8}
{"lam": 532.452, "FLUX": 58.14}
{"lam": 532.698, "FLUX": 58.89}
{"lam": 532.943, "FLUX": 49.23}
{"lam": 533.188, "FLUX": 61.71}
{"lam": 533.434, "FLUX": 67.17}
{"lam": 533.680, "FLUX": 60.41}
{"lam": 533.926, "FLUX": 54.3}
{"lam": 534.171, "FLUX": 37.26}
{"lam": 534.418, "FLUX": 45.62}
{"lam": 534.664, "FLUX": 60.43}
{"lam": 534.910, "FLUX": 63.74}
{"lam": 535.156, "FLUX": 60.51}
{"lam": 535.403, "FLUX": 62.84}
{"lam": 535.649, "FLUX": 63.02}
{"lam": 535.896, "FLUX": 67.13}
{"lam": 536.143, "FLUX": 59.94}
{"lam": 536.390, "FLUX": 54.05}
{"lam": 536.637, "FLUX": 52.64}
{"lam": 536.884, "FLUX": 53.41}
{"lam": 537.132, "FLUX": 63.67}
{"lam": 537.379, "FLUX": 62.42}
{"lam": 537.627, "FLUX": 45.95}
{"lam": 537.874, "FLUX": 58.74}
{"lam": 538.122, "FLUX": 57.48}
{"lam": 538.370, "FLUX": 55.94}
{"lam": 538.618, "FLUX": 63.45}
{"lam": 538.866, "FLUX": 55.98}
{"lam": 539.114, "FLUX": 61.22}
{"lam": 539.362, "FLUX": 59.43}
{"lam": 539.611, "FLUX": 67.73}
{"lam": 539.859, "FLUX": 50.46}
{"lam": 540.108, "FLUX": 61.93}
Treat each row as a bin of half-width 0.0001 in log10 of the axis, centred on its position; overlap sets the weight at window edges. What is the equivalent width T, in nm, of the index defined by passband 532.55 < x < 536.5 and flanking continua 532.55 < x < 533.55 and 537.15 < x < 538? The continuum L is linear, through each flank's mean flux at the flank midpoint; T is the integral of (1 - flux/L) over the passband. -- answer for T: 0.03 nm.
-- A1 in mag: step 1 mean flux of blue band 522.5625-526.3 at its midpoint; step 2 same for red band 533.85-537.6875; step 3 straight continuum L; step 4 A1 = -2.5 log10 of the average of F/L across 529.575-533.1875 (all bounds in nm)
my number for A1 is -0.02 mag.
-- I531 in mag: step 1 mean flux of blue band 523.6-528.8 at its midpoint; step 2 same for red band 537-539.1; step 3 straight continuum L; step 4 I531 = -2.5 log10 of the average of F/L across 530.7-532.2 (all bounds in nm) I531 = -0.11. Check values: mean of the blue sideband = 56.9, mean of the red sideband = 58.1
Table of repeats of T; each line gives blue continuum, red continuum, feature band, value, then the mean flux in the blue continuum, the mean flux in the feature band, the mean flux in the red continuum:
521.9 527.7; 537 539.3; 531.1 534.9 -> -0.019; 57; 58.1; 58.3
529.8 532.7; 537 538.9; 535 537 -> -0.027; 59.6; 59.3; 58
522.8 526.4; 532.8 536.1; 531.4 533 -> -0.061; 58.9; 60.4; 58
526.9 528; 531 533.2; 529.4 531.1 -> 0.002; 53.1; 57.3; 60.2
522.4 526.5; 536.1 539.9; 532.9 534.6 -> 0.113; 58.3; 54.1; 57.8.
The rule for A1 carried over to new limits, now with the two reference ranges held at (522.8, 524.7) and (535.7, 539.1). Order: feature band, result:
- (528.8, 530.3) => 0.028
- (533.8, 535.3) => 0.089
